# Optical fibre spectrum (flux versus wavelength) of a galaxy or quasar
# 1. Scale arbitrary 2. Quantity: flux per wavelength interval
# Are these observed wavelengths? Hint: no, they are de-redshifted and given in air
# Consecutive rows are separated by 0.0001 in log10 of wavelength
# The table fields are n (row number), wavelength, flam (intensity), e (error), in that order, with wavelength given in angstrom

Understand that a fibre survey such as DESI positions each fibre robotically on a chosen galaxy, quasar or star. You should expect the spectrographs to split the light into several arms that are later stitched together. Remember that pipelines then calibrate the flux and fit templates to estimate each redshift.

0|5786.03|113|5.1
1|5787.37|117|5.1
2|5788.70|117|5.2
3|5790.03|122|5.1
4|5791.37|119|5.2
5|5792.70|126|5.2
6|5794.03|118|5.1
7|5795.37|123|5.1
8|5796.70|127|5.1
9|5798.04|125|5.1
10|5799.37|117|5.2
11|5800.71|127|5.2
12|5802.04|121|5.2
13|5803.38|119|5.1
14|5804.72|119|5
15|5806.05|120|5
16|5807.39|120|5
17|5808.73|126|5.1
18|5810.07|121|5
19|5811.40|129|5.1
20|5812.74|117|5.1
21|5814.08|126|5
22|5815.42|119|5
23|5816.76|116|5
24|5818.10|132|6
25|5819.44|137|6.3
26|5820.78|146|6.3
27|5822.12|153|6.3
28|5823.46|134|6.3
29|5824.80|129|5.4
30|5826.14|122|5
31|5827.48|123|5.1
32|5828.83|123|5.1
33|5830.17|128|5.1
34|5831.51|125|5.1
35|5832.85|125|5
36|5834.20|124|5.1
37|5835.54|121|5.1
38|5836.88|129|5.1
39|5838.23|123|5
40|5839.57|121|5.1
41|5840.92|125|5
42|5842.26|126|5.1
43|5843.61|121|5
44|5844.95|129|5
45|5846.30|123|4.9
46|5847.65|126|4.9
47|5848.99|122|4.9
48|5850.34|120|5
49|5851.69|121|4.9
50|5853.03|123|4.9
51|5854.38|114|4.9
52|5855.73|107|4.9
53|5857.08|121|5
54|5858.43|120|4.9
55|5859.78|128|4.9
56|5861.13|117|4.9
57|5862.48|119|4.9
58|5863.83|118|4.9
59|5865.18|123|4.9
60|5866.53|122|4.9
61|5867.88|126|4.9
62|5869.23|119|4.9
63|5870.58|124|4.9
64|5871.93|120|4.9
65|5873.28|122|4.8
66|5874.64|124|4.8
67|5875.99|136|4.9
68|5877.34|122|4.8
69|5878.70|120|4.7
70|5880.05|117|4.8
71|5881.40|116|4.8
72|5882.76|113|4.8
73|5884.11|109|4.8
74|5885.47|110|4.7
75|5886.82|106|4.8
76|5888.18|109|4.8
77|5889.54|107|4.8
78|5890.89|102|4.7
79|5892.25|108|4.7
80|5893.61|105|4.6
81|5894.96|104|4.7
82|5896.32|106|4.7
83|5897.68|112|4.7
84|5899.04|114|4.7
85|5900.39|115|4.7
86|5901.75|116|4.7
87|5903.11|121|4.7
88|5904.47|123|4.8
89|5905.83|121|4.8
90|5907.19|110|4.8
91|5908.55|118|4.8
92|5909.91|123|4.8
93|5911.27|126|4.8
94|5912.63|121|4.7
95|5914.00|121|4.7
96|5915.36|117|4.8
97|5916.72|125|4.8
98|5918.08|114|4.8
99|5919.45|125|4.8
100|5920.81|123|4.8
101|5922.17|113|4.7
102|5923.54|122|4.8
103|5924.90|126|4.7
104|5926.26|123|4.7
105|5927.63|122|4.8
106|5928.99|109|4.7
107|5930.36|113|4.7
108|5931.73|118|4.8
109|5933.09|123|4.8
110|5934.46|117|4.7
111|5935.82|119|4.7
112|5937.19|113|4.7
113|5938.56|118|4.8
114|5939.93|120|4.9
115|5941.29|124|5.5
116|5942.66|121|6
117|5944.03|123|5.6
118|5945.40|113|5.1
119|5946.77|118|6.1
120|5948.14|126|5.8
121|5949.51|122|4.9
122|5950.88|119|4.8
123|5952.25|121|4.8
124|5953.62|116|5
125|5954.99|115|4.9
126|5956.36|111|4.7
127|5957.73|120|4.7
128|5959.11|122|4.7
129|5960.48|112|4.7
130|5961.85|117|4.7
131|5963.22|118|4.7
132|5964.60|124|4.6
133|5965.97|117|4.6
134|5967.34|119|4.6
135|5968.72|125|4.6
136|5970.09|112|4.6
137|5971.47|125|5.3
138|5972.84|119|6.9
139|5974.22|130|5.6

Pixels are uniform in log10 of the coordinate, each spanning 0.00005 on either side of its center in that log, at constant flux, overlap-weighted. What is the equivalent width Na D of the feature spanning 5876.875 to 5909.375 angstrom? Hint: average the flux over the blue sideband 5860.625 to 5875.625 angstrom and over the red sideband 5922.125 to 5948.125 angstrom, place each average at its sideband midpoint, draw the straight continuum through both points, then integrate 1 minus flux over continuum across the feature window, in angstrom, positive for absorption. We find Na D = 2.2 angstrom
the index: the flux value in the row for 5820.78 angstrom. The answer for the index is 146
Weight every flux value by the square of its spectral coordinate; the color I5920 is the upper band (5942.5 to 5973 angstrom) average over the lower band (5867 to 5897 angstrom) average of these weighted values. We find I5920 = 1.1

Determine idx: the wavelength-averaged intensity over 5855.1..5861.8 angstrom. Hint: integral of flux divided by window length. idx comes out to 119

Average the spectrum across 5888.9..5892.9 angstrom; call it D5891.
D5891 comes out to 106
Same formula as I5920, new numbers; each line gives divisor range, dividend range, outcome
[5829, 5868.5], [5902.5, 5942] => 1.00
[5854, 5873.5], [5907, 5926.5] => 1.02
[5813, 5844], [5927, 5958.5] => 0.97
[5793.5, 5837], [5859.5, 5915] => 0.95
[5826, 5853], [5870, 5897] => 0.93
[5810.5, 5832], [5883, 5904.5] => 0.88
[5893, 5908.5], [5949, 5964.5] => 1.06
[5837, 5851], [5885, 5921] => 0.95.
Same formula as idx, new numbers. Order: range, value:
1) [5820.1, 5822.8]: 149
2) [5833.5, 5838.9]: 124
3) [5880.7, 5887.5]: 111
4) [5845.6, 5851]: 123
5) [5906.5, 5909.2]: 114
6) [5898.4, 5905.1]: 118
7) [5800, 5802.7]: 124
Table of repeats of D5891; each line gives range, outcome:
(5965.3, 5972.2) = 120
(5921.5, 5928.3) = 121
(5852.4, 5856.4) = 114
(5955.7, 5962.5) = 116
